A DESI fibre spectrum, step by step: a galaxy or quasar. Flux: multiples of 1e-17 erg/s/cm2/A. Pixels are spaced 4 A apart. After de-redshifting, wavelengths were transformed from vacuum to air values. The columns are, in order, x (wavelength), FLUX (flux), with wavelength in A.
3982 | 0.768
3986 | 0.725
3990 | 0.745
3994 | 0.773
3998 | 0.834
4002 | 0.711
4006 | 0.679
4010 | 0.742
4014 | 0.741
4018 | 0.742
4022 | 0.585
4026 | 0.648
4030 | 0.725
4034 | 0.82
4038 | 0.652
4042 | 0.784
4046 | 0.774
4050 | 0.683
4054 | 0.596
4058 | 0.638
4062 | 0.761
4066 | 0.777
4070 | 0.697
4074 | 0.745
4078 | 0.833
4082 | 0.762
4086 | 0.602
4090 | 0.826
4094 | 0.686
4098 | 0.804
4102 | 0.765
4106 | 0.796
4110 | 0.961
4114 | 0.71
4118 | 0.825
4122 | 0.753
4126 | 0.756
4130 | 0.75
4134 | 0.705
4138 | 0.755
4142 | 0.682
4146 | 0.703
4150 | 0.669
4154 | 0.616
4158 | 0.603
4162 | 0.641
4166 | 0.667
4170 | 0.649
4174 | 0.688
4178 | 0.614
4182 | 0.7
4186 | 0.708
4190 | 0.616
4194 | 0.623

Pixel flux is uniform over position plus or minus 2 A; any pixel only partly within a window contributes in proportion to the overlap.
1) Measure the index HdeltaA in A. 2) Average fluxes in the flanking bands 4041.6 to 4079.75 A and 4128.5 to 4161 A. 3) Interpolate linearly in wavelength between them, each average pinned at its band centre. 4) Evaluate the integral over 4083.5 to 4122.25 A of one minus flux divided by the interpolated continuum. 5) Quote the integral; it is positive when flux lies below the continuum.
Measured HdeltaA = -3.8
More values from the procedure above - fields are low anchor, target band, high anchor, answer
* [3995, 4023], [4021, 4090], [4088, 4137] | 3.1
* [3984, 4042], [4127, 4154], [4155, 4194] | -1.5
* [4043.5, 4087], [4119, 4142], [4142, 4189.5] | -2.1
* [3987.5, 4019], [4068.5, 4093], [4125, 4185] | -1.1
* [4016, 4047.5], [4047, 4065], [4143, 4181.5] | 0.6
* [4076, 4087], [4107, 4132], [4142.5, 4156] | -3.3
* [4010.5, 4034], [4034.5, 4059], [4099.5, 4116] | 1.1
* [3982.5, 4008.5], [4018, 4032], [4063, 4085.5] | 1.5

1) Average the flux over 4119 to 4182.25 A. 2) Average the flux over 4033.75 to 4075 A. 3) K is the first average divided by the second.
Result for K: 0.96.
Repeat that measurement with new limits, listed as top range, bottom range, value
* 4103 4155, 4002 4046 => 1.05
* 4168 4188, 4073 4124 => 0.87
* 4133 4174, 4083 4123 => 0.87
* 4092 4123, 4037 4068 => 1.11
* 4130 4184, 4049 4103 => 0.92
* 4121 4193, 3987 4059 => 0.95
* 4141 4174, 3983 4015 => 0.88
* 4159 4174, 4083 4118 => 0.85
